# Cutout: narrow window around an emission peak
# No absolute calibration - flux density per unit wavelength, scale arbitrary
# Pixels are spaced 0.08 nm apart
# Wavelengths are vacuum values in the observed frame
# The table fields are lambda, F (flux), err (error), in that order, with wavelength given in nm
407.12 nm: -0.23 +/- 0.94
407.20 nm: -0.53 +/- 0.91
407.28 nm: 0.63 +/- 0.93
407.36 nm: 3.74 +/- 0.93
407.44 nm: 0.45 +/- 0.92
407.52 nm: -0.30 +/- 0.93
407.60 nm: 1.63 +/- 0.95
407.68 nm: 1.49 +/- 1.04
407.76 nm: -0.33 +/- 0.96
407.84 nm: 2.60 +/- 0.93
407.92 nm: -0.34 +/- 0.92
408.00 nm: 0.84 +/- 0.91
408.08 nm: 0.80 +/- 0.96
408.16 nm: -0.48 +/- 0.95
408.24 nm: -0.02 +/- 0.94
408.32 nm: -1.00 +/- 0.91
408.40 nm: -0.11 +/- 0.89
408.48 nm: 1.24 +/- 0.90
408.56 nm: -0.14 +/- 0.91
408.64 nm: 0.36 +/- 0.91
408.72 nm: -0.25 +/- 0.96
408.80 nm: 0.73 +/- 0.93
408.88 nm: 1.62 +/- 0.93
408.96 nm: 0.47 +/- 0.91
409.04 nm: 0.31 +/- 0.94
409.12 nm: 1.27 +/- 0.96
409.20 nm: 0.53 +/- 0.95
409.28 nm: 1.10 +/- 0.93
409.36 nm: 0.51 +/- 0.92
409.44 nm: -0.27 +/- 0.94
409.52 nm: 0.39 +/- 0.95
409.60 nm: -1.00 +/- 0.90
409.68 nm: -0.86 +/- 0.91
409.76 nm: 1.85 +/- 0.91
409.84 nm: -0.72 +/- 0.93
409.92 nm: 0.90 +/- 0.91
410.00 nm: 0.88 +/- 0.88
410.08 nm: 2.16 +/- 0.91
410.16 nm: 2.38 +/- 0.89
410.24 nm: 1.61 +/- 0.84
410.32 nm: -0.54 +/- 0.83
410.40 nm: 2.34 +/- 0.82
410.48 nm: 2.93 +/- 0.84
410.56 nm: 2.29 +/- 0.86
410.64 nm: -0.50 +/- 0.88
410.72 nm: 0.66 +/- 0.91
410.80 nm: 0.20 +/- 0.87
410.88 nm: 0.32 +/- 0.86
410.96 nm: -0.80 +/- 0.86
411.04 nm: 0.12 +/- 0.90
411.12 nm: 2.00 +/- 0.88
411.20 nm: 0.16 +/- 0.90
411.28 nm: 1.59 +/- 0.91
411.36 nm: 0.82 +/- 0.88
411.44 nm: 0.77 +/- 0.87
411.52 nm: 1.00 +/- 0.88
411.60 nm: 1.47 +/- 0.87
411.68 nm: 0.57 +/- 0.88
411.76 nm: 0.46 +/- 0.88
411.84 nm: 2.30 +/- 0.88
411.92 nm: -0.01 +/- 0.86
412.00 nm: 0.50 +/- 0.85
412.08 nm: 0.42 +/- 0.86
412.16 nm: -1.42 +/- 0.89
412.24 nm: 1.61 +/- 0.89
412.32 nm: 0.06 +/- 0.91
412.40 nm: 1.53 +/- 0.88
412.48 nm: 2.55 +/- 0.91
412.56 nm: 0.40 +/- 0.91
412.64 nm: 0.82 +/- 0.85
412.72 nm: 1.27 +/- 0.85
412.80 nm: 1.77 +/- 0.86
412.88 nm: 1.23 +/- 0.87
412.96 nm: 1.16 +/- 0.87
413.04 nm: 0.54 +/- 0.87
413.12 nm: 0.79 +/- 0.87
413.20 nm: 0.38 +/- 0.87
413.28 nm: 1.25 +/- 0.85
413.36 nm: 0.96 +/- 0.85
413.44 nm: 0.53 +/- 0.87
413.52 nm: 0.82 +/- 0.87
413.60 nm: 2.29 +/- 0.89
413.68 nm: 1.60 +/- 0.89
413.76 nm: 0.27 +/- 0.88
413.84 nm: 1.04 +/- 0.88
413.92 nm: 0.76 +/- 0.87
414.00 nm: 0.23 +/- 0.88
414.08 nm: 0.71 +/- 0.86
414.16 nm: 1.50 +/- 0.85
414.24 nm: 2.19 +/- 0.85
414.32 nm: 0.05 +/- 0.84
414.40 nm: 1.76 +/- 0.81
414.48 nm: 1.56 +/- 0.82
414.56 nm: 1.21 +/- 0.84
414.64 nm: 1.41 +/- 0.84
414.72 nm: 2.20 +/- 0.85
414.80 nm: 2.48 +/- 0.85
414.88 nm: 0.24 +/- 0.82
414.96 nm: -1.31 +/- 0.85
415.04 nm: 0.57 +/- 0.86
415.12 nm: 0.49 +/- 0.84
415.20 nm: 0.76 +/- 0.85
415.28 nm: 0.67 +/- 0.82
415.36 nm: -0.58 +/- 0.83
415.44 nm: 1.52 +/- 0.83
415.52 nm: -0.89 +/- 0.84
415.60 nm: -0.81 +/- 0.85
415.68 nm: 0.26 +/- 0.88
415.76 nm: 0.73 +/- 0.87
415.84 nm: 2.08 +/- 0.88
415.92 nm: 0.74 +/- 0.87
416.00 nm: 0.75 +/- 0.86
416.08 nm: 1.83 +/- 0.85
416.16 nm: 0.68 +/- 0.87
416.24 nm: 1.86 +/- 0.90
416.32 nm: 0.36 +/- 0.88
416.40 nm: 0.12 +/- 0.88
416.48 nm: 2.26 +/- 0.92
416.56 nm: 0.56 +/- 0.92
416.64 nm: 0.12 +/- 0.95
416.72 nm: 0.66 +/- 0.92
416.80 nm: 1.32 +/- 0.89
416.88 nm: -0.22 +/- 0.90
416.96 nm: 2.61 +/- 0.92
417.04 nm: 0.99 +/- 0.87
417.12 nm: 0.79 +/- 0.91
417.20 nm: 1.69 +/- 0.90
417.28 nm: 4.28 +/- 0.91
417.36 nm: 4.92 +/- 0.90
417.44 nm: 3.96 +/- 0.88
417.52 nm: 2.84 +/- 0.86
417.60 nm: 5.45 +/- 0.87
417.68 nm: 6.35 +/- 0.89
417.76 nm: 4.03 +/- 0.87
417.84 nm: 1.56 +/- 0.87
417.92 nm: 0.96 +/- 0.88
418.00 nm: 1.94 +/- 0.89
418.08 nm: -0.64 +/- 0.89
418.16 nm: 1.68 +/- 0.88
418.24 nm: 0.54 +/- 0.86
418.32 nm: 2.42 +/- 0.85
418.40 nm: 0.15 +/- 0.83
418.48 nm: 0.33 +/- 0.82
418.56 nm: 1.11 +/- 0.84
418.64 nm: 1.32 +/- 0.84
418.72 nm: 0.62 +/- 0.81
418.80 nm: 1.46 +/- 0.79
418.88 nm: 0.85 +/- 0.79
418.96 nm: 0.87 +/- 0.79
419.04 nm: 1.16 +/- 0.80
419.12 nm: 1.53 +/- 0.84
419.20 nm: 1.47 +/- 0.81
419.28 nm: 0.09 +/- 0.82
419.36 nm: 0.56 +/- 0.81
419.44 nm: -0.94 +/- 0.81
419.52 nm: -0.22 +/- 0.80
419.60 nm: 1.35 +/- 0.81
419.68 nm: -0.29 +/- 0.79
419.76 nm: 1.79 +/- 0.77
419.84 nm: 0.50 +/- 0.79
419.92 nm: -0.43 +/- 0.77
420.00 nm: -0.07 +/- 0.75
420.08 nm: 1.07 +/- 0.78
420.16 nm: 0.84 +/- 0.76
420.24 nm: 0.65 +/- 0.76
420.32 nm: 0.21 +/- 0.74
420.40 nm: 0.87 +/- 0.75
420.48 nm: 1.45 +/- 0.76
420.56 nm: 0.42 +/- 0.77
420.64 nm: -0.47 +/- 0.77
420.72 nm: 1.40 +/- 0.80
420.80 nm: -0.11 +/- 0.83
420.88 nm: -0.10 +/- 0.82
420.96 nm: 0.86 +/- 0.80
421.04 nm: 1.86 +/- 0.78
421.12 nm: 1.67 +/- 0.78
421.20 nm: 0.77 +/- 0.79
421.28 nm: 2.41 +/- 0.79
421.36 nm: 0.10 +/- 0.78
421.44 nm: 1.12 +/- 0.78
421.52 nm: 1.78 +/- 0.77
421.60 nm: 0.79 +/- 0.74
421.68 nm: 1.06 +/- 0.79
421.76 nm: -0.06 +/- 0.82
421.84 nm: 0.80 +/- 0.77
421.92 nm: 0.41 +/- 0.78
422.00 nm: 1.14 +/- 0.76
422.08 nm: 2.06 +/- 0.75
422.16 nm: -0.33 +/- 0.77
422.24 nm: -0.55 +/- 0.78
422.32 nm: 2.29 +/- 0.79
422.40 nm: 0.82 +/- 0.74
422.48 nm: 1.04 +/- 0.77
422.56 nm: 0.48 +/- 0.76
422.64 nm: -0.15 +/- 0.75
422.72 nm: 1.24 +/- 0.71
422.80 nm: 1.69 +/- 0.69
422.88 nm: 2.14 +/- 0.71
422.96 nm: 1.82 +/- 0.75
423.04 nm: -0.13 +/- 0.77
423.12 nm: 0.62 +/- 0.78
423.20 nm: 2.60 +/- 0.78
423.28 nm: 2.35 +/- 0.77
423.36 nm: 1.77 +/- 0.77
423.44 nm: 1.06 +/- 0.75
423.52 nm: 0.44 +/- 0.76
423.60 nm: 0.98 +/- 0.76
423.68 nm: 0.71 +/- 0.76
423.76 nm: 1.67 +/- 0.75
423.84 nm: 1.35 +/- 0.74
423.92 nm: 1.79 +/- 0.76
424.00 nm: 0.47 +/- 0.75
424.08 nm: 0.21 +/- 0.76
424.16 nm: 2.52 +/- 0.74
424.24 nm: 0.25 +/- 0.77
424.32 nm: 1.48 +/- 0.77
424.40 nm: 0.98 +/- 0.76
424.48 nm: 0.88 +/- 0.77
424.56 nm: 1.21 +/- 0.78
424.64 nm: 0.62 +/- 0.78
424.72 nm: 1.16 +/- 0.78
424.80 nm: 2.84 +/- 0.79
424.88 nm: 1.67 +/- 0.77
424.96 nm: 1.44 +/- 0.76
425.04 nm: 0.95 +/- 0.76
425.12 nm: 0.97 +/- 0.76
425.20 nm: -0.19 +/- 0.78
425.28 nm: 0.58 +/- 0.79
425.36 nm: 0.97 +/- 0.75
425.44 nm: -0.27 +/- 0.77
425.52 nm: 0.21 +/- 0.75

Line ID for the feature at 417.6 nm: [O II] 3727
